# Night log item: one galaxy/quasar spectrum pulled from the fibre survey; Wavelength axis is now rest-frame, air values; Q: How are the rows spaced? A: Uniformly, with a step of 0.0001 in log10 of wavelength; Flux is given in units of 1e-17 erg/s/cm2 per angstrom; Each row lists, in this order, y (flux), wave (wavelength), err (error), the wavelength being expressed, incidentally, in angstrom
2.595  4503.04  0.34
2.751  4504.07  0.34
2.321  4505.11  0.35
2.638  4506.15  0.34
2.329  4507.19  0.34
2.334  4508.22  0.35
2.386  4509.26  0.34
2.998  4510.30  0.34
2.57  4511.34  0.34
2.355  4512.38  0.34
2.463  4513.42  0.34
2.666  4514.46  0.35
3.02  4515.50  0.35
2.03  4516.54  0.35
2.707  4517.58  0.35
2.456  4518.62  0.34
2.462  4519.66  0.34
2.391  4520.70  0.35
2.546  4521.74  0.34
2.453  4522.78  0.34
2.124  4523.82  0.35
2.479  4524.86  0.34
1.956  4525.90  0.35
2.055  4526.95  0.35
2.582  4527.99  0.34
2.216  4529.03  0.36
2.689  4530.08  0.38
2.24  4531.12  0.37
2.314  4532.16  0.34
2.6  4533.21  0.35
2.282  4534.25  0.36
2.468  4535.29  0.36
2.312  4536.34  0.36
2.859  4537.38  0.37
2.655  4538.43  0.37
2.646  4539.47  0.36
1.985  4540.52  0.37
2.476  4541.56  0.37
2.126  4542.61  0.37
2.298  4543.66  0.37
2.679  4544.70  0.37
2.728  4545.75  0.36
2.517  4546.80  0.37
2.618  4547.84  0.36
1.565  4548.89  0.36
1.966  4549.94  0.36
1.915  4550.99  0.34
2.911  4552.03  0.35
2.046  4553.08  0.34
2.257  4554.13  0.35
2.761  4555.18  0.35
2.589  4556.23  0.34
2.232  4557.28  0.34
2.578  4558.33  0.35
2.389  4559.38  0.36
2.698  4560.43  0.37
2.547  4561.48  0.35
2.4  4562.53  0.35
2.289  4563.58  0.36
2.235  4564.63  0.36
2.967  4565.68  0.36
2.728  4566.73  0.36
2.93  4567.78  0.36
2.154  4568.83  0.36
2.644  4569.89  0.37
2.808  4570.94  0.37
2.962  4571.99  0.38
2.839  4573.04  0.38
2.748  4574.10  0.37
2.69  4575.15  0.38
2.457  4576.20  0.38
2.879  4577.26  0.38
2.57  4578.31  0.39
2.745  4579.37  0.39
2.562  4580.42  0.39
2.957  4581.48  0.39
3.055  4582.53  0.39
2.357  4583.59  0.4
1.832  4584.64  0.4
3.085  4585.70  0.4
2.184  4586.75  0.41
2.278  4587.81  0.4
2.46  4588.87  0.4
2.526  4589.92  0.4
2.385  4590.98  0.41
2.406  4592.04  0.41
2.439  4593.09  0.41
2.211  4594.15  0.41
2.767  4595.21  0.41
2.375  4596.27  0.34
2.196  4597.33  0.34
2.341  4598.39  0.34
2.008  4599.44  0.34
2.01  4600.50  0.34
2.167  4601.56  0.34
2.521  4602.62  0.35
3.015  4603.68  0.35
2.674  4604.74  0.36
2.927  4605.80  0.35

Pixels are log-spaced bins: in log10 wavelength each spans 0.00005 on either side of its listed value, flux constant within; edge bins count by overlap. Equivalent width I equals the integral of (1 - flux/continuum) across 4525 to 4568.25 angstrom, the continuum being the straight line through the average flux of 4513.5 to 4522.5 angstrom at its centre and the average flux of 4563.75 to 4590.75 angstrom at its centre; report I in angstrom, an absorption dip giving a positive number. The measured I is 2.54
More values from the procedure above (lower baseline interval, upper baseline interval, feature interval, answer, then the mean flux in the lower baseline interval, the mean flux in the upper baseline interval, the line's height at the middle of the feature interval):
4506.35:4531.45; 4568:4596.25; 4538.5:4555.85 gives 1.0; 2.44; 2.58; 2.5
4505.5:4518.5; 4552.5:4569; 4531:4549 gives 0.6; 2.54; 2.5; 2.51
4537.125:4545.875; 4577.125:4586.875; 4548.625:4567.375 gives 1.0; 2.47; 2.63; 2.54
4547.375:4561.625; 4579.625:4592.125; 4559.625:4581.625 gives -1.9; 2.36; 2.52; 2.44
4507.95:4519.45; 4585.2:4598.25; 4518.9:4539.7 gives 0.9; 2.54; 2.44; 2.52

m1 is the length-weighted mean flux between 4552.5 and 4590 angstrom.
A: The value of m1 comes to 2.57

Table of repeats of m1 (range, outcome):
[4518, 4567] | 2.41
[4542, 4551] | 2.29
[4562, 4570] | 2.54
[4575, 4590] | 2.57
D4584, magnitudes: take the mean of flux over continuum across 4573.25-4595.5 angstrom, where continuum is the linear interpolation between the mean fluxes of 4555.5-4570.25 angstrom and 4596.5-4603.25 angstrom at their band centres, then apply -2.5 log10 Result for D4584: -0.09 mag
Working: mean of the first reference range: 2.53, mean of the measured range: 2.55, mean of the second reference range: 2.23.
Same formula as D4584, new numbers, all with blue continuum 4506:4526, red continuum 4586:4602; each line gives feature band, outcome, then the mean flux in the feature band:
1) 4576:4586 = -0.13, 2.64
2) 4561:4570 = -0.07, 2.54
